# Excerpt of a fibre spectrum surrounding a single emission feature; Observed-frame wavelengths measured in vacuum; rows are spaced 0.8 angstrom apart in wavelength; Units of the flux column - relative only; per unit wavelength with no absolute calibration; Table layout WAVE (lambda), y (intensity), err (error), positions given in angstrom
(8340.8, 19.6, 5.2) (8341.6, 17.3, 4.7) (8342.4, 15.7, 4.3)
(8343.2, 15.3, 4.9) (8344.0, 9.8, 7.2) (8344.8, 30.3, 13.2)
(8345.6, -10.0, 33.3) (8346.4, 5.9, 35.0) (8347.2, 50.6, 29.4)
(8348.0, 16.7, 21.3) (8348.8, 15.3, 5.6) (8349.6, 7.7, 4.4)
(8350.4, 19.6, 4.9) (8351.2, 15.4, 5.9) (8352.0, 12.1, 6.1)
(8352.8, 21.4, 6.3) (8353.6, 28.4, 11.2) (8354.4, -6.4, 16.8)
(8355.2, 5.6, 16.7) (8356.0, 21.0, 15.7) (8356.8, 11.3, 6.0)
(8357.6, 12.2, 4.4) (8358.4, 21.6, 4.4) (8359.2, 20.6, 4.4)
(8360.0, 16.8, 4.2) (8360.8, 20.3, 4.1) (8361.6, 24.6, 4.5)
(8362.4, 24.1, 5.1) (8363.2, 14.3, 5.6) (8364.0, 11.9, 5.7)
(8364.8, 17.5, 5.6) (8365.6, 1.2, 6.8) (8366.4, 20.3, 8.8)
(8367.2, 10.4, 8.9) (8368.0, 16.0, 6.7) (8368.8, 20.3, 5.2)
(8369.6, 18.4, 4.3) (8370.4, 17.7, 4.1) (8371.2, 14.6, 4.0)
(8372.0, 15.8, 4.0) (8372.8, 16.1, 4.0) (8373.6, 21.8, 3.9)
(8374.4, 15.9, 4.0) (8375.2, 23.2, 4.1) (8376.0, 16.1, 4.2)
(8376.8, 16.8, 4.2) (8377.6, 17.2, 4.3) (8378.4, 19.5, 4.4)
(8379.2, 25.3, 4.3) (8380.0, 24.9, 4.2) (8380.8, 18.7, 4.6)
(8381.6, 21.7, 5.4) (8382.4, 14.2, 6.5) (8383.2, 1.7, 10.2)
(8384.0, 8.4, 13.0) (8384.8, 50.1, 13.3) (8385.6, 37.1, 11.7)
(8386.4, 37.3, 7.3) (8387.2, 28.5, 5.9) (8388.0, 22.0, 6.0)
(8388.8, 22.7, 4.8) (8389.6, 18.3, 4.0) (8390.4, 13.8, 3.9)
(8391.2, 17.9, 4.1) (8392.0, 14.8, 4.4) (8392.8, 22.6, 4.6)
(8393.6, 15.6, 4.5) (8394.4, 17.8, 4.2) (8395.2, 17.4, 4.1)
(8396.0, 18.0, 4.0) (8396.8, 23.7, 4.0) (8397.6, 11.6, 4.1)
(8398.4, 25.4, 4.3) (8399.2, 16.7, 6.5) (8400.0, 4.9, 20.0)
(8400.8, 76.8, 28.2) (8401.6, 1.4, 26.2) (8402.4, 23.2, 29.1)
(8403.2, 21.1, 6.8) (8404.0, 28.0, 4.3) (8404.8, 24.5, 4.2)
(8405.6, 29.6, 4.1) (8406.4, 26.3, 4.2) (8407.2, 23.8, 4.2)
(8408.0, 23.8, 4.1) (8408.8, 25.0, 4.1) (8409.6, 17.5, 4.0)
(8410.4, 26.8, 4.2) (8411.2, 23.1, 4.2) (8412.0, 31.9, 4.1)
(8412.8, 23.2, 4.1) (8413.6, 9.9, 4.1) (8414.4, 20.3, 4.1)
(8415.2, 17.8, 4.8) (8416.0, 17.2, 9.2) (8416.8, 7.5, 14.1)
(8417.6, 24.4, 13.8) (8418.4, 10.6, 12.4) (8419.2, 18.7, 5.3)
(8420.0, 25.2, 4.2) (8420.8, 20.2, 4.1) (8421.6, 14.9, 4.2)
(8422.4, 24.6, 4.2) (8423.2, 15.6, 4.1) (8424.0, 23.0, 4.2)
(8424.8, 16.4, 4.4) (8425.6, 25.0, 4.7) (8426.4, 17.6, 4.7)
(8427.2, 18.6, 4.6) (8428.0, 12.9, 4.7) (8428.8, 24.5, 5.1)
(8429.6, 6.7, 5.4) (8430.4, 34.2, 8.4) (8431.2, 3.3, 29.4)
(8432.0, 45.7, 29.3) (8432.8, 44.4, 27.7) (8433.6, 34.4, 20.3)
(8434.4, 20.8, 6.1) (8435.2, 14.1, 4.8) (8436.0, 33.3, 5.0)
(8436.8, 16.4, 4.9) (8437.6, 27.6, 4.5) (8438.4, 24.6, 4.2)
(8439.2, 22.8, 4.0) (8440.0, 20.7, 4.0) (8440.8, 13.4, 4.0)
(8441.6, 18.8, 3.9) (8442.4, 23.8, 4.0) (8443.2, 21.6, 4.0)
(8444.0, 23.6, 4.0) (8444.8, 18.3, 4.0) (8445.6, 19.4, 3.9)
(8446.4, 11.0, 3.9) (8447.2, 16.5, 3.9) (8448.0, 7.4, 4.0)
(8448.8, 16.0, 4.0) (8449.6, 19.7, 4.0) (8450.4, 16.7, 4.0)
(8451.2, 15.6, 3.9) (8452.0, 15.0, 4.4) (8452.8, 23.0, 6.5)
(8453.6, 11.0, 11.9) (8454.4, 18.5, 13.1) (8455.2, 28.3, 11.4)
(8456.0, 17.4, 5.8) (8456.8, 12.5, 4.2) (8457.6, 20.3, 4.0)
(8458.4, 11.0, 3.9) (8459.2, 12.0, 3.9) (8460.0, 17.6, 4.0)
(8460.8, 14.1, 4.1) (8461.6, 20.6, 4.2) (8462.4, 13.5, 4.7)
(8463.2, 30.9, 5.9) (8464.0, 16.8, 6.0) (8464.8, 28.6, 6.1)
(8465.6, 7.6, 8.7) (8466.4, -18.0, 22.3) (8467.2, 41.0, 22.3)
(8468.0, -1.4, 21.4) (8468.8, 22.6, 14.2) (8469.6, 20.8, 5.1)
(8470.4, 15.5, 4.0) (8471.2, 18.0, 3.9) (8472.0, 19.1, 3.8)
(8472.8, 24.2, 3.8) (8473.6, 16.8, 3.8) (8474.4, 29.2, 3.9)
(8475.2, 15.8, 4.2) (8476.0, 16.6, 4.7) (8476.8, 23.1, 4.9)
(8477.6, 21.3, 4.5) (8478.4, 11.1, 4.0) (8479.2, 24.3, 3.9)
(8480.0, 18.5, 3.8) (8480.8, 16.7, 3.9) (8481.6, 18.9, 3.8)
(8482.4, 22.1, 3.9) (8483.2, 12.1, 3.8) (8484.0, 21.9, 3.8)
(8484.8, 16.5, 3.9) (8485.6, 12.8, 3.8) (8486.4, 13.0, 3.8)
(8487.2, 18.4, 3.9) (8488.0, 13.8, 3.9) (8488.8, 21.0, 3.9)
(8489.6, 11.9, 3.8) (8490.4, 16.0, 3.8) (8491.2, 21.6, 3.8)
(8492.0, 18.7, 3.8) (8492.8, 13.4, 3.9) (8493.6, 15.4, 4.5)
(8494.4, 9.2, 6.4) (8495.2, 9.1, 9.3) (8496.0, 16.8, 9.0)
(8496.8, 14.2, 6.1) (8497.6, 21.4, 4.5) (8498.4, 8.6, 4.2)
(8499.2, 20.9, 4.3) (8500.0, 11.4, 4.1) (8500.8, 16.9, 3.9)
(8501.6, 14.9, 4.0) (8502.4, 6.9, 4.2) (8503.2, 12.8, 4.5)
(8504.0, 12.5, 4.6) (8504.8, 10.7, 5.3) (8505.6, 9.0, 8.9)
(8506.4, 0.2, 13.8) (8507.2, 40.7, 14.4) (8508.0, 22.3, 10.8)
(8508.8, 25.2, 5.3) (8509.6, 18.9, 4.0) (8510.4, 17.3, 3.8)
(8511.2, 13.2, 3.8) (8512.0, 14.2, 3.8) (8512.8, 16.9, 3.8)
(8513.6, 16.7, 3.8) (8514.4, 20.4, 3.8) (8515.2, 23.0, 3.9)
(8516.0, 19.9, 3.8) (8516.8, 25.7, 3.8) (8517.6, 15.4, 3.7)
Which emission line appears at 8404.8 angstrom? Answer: Mg II 2798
